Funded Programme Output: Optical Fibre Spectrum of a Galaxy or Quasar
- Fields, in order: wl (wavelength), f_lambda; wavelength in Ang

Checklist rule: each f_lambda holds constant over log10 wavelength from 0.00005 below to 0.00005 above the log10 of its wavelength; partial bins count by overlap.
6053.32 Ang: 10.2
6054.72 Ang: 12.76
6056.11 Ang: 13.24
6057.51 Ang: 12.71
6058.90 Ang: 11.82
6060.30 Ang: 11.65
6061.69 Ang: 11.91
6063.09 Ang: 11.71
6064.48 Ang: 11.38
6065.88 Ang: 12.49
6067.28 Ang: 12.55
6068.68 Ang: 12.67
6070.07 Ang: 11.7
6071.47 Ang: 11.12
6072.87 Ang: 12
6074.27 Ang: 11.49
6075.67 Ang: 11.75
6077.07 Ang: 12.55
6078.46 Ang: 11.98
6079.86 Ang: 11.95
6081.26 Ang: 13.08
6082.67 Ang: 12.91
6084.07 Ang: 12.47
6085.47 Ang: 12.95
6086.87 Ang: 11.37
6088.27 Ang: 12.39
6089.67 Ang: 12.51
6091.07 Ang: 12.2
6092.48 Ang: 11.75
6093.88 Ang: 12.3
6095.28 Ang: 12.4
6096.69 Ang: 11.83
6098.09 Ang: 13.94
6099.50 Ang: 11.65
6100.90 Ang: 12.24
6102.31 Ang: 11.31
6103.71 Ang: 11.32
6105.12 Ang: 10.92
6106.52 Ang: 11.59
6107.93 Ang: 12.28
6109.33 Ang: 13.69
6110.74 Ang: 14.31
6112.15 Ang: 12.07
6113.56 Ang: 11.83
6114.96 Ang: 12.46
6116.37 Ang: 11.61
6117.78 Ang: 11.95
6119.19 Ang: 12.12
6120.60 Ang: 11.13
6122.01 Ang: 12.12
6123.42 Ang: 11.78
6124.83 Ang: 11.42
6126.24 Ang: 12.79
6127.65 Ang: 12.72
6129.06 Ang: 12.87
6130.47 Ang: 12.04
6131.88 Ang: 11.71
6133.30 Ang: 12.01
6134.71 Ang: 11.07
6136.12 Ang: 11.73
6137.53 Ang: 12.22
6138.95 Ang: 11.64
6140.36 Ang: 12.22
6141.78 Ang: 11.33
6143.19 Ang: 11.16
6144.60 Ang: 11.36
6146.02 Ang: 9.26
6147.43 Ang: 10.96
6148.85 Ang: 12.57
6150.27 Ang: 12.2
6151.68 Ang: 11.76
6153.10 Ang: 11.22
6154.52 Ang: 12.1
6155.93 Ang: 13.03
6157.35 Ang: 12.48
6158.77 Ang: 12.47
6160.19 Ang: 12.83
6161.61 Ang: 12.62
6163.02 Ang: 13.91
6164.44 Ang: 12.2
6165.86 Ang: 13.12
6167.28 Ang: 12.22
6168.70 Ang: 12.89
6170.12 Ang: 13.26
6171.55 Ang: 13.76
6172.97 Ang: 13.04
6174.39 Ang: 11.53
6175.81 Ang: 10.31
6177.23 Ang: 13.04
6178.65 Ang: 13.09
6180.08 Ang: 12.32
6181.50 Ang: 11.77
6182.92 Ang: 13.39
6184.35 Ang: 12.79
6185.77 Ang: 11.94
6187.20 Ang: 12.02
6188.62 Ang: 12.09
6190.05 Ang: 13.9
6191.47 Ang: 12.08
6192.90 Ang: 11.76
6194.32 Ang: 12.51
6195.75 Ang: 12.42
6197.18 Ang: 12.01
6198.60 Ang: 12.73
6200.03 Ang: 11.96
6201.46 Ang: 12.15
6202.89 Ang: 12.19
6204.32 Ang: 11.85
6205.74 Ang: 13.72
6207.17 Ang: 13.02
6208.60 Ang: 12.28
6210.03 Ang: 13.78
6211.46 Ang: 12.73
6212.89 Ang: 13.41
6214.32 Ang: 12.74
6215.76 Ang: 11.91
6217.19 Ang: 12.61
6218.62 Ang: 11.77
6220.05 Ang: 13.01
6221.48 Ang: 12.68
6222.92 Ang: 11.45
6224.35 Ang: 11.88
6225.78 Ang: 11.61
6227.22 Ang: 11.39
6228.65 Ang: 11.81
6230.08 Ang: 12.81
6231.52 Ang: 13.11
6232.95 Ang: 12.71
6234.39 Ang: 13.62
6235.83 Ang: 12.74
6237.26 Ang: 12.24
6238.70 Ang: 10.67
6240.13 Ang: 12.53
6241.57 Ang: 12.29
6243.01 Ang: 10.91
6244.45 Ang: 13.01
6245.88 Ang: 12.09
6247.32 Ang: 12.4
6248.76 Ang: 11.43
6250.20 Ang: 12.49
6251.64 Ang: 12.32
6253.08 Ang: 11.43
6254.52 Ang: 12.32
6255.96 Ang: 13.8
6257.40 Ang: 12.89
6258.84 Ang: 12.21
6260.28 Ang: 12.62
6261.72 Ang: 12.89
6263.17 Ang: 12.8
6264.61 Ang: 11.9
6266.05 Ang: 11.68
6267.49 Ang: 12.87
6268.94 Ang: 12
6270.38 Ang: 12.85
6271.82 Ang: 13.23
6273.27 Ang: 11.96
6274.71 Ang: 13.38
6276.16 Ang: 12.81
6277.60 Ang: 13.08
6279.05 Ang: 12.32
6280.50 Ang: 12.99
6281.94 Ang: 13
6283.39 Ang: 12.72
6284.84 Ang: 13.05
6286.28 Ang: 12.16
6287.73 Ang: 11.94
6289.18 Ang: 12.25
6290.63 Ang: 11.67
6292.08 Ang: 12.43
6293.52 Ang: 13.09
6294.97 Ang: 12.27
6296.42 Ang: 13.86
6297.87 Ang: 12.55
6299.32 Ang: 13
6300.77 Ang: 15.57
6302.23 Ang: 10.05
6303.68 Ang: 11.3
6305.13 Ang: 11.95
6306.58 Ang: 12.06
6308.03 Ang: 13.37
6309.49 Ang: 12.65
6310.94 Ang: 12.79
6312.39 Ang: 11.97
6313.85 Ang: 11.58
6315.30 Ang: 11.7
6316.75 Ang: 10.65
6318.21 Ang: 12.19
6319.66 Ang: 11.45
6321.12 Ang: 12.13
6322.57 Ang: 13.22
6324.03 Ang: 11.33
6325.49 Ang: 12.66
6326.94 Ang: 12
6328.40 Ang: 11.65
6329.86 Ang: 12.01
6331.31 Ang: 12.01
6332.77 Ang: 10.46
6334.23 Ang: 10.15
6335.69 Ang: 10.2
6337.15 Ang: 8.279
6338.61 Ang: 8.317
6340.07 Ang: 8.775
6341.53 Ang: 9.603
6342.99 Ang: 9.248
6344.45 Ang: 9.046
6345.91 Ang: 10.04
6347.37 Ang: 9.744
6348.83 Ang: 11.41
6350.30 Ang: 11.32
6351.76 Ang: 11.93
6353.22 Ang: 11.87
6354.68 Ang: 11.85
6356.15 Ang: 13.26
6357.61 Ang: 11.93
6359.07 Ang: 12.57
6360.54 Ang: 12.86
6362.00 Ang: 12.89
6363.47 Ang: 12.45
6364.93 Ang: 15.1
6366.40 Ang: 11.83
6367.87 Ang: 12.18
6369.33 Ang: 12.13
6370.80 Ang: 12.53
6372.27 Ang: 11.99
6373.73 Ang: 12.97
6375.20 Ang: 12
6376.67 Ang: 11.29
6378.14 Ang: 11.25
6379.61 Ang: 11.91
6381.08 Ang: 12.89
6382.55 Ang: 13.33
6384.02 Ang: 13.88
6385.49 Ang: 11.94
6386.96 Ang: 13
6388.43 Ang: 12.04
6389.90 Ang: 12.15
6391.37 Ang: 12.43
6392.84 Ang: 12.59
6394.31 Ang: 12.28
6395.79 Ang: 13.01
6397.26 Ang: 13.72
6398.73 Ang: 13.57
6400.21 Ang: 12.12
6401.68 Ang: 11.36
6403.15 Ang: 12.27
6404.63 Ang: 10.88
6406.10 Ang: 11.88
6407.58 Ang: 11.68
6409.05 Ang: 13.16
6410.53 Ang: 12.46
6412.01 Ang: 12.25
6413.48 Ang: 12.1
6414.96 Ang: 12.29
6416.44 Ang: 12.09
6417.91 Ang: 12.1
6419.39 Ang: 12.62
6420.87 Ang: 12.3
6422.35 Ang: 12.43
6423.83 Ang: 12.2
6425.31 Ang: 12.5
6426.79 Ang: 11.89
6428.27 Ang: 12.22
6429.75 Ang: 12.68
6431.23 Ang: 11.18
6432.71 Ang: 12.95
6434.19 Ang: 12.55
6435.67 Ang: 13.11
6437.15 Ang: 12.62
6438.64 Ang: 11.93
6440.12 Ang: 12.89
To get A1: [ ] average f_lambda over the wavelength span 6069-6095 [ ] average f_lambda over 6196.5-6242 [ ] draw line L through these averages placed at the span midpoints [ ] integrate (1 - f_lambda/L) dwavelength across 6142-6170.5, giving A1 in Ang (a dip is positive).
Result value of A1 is 0.3 Ang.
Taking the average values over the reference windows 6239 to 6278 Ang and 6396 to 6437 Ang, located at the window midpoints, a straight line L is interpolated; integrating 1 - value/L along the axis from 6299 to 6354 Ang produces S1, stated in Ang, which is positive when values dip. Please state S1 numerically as 4.9 Ang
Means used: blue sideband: 12.4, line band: 11.3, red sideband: 12.3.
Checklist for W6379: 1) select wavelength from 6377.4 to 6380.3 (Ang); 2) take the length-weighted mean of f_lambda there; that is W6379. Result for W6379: 11.6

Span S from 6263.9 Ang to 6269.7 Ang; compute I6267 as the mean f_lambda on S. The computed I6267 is 12.1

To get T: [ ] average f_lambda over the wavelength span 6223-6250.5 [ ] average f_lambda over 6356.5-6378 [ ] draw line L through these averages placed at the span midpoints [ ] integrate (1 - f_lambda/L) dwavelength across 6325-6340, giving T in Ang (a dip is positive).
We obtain 2.1 Ang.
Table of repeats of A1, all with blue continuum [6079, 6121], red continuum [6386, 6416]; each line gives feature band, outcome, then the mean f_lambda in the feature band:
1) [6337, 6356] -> 3.19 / 10.3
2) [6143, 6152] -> 0.68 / 11.3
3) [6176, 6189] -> -0.17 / 12.4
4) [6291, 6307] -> -0.31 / 12.5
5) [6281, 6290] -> -0.16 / 12.5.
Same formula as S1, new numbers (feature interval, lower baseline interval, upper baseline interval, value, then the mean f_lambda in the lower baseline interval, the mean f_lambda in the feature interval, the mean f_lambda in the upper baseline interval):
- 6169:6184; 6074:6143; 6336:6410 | -0.64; 12.1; 12.6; 11.8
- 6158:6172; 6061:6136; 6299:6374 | -1.08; 12.1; 12.9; 11.6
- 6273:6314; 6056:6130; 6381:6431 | -0.83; 12.2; 12.6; 12.4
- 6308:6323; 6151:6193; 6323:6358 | -1.38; 12.5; 12.1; 10.8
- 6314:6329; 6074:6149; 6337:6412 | 0.05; 12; 11.9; 11.9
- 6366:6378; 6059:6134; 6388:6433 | 0.19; 12.1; 12.1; 12.3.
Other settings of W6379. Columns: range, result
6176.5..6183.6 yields 12.7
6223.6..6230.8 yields 11.9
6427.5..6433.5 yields 12.3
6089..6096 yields 12.2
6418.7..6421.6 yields 12.5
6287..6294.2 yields 12.3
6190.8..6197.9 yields 12.2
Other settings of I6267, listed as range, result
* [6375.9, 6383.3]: 12.1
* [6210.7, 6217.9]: 12.7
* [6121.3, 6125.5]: 11.8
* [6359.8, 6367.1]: 13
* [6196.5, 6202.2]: 12.2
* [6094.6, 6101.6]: 12.4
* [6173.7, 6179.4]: 12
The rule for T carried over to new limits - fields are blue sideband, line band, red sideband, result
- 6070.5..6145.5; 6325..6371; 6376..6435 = 3.7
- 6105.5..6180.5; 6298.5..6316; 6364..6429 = 0.0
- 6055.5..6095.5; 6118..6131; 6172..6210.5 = 0.2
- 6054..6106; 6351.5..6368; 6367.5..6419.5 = -0.4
